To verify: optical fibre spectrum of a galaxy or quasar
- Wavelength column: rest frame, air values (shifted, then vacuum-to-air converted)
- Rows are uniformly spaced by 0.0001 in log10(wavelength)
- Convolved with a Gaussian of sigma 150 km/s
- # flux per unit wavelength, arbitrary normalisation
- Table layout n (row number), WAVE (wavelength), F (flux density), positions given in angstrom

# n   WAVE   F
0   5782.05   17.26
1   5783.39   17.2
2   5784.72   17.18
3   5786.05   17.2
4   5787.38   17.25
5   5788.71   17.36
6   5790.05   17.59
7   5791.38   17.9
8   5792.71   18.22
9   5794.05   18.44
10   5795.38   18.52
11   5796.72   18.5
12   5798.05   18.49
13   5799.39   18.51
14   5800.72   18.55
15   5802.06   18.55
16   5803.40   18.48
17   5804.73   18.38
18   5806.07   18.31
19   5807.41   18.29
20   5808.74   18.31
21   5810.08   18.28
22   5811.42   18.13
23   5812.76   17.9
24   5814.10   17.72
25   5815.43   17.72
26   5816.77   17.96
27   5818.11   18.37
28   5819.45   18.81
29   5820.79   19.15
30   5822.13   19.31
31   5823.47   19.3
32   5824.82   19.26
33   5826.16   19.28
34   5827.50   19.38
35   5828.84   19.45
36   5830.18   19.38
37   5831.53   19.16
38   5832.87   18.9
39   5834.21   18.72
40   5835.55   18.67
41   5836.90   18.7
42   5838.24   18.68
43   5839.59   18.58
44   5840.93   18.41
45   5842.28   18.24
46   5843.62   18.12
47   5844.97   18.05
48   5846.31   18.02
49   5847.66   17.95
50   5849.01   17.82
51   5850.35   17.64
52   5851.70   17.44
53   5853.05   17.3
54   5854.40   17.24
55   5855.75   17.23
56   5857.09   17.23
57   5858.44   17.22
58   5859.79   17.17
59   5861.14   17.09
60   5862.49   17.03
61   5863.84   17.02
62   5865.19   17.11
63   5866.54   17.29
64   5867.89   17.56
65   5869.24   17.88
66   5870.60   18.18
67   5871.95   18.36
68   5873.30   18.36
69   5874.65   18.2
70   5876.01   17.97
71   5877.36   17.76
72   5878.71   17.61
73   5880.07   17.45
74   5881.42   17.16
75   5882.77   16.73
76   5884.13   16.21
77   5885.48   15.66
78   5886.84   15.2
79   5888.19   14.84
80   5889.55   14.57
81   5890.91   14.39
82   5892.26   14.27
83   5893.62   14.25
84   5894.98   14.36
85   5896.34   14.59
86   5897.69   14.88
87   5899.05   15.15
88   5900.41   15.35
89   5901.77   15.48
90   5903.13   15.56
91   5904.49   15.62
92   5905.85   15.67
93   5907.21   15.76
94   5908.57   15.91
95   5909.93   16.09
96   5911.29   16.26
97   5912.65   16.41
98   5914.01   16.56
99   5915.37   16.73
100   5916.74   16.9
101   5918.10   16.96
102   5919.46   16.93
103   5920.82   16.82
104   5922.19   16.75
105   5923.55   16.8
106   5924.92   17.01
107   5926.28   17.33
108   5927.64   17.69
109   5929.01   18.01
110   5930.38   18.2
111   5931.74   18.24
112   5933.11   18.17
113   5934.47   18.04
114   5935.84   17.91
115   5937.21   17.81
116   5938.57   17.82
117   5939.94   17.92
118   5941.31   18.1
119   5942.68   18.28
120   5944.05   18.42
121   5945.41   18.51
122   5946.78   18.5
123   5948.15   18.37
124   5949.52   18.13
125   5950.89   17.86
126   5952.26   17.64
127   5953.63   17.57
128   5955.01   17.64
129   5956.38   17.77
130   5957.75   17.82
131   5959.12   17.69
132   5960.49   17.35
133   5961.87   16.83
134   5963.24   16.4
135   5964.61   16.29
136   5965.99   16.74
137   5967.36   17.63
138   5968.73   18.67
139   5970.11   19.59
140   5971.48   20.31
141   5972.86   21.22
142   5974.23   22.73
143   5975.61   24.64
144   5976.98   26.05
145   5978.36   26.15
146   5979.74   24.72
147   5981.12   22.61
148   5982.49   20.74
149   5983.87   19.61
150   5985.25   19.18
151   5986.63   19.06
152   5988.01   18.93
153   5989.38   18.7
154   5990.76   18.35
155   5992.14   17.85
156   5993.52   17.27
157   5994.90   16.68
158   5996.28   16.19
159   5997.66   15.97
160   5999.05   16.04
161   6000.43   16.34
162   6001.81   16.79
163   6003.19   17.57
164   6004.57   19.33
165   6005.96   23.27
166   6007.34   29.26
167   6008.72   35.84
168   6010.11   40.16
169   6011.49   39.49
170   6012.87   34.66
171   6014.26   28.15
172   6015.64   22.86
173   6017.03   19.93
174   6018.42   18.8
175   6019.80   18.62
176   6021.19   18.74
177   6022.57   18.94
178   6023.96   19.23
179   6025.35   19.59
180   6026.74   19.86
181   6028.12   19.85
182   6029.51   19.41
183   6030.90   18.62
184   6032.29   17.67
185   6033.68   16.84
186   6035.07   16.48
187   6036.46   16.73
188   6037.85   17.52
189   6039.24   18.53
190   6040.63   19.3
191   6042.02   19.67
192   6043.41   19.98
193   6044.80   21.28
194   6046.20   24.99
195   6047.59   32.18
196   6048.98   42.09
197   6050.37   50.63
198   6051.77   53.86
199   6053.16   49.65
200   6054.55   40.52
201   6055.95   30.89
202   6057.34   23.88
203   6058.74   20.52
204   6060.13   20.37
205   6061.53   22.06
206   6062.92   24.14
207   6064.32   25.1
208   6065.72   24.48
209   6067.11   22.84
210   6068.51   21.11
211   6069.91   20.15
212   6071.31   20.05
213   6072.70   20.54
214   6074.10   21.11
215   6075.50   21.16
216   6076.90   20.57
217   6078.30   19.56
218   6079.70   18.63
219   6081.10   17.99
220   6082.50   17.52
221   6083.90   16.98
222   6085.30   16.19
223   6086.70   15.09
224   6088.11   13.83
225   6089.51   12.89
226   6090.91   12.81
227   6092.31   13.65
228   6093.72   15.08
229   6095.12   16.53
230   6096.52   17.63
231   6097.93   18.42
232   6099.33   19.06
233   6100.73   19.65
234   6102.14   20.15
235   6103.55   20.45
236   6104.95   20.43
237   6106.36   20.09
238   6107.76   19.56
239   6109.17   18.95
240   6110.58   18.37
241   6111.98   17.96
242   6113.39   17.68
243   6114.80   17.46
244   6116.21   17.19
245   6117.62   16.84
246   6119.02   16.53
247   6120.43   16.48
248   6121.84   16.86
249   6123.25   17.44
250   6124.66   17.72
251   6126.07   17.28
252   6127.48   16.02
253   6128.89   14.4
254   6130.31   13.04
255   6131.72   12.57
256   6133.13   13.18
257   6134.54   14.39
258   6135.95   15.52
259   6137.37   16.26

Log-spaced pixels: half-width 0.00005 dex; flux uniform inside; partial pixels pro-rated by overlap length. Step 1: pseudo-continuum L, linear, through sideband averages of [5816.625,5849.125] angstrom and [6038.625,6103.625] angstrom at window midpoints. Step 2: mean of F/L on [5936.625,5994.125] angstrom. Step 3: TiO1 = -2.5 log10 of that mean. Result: 0.10 mag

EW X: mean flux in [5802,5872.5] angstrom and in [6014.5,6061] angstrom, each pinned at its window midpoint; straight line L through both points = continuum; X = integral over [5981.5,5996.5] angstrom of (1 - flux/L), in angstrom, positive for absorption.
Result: 2.9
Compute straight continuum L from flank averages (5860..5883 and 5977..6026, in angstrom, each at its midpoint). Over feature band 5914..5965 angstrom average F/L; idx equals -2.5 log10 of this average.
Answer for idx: 0.13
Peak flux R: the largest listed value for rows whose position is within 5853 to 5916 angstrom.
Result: 18.36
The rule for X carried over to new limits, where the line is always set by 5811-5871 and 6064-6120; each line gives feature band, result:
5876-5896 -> 2.64 angstrom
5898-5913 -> 2.07 angstrom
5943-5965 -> 0.70 angstrom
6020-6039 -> -0.06 angstrom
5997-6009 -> -1.52 angstrom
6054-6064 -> -4.01 angstrom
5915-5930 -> 0.93 angstrom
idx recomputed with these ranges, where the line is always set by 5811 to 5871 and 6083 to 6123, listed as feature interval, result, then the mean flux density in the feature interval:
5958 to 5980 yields -0.14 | 20.1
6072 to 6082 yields -0.15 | 19.9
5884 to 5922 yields 0.15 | 15.6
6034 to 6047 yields -0.12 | 19.4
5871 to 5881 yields 0.00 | 18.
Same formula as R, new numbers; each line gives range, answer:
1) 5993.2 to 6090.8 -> 53.86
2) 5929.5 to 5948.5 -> 18.51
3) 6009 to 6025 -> 40.16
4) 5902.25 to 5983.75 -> 26.15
